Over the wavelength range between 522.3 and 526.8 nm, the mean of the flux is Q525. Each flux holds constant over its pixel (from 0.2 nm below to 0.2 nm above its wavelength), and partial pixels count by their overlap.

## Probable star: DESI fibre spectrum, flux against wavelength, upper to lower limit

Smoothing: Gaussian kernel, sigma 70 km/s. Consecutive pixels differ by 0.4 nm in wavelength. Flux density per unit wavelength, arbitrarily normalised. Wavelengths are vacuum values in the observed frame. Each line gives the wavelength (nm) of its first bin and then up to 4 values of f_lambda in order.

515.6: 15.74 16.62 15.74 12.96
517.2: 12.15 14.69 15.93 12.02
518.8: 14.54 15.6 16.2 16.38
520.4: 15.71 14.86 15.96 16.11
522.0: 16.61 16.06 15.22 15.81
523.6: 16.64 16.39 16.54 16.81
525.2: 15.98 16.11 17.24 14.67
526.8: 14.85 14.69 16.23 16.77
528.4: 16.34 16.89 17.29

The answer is 16.1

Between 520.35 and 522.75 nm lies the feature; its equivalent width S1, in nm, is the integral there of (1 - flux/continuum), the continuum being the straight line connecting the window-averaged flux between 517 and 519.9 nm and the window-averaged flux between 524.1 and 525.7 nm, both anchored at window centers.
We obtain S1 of -0.07 nm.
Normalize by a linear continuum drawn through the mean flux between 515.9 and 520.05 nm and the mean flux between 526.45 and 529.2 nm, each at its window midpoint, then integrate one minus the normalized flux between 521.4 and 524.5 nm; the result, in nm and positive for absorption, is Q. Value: -0.16 nm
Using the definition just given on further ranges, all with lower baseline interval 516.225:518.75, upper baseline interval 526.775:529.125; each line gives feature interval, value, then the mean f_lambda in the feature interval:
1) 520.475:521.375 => -0.05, 15.4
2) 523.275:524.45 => -0.09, 16.4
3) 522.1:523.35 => -0.06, 15.8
